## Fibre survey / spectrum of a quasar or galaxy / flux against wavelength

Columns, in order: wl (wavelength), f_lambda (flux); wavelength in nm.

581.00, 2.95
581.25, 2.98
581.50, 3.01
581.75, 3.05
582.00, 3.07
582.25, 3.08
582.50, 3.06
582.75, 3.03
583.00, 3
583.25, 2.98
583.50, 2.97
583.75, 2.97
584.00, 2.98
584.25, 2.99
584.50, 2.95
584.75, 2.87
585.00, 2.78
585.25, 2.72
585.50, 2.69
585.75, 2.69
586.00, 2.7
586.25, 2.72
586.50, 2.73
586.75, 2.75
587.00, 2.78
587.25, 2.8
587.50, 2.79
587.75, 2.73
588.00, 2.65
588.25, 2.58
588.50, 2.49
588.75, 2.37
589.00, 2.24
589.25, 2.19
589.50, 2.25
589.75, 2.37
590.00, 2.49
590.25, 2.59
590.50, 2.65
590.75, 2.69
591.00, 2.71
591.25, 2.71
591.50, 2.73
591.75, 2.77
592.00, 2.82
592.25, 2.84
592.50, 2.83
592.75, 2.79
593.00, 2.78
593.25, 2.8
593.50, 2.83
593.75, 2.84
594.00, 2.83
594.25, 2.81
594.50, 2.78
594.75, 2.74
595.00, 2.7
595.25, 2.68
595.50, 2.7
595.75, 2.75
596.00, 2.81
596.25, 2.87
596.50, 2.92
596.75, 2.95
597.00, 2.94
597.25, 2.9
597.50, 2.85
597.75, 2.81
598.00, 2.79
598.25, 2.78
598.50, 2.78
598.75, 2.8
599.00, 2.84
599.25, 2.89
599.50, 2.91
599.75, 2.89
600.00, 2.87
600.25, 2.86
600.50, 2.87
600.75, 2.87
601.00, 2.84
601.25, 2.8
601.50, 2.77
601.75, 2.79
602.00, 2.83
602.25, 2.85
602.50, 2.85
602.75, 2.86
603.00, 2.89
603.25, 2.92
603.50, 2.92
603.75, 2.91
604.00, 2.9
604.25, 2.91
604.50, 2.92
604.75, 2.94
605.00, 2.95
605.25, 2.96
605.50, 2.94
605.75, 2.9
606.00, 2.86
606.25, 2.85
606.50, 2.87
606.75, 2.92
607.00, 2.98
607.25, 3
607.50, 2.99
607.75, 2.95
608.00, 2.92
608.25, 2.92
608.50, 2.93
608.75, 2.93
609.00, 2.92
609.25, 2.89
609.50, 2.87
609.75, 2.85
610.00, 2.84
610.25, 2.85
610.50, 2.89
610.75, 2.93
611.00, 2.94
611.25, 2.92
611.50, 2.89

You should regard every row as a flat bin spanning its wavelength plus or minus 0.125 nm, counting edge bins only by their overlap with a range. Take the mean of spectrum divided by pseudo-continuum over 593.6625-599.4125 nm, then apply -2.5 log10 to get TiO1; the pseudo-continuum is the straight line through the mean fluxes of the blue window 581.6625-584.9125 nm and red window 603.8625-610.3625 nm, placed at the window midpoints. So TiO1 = 0.05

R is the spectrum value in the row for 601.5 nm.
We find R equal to 2.77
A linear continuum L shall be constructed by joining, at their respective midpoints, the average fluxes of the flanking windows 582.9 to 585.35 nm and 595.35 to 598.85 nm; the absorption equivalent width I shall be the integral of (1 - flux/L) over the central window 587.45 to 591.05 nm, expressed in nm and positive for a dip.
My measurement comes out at 0.470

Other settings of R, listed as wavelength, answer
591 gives 2.71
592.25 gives 2.84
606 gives 2.86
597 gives 2.94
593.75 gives 2.84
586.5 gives 2.73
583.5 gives 2.97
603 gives 2.89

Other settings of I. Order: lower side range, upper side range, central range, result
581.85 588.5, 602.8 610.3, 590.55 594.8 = 0.128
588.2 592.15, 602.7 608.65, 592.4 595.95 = -0.184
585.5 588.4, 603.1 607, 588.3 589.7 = 0.211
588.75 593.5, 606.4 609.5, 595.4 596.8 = -0.059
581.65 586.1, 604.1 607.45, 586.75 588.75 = 0.171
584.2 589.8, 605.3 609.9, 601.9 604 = -0.019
